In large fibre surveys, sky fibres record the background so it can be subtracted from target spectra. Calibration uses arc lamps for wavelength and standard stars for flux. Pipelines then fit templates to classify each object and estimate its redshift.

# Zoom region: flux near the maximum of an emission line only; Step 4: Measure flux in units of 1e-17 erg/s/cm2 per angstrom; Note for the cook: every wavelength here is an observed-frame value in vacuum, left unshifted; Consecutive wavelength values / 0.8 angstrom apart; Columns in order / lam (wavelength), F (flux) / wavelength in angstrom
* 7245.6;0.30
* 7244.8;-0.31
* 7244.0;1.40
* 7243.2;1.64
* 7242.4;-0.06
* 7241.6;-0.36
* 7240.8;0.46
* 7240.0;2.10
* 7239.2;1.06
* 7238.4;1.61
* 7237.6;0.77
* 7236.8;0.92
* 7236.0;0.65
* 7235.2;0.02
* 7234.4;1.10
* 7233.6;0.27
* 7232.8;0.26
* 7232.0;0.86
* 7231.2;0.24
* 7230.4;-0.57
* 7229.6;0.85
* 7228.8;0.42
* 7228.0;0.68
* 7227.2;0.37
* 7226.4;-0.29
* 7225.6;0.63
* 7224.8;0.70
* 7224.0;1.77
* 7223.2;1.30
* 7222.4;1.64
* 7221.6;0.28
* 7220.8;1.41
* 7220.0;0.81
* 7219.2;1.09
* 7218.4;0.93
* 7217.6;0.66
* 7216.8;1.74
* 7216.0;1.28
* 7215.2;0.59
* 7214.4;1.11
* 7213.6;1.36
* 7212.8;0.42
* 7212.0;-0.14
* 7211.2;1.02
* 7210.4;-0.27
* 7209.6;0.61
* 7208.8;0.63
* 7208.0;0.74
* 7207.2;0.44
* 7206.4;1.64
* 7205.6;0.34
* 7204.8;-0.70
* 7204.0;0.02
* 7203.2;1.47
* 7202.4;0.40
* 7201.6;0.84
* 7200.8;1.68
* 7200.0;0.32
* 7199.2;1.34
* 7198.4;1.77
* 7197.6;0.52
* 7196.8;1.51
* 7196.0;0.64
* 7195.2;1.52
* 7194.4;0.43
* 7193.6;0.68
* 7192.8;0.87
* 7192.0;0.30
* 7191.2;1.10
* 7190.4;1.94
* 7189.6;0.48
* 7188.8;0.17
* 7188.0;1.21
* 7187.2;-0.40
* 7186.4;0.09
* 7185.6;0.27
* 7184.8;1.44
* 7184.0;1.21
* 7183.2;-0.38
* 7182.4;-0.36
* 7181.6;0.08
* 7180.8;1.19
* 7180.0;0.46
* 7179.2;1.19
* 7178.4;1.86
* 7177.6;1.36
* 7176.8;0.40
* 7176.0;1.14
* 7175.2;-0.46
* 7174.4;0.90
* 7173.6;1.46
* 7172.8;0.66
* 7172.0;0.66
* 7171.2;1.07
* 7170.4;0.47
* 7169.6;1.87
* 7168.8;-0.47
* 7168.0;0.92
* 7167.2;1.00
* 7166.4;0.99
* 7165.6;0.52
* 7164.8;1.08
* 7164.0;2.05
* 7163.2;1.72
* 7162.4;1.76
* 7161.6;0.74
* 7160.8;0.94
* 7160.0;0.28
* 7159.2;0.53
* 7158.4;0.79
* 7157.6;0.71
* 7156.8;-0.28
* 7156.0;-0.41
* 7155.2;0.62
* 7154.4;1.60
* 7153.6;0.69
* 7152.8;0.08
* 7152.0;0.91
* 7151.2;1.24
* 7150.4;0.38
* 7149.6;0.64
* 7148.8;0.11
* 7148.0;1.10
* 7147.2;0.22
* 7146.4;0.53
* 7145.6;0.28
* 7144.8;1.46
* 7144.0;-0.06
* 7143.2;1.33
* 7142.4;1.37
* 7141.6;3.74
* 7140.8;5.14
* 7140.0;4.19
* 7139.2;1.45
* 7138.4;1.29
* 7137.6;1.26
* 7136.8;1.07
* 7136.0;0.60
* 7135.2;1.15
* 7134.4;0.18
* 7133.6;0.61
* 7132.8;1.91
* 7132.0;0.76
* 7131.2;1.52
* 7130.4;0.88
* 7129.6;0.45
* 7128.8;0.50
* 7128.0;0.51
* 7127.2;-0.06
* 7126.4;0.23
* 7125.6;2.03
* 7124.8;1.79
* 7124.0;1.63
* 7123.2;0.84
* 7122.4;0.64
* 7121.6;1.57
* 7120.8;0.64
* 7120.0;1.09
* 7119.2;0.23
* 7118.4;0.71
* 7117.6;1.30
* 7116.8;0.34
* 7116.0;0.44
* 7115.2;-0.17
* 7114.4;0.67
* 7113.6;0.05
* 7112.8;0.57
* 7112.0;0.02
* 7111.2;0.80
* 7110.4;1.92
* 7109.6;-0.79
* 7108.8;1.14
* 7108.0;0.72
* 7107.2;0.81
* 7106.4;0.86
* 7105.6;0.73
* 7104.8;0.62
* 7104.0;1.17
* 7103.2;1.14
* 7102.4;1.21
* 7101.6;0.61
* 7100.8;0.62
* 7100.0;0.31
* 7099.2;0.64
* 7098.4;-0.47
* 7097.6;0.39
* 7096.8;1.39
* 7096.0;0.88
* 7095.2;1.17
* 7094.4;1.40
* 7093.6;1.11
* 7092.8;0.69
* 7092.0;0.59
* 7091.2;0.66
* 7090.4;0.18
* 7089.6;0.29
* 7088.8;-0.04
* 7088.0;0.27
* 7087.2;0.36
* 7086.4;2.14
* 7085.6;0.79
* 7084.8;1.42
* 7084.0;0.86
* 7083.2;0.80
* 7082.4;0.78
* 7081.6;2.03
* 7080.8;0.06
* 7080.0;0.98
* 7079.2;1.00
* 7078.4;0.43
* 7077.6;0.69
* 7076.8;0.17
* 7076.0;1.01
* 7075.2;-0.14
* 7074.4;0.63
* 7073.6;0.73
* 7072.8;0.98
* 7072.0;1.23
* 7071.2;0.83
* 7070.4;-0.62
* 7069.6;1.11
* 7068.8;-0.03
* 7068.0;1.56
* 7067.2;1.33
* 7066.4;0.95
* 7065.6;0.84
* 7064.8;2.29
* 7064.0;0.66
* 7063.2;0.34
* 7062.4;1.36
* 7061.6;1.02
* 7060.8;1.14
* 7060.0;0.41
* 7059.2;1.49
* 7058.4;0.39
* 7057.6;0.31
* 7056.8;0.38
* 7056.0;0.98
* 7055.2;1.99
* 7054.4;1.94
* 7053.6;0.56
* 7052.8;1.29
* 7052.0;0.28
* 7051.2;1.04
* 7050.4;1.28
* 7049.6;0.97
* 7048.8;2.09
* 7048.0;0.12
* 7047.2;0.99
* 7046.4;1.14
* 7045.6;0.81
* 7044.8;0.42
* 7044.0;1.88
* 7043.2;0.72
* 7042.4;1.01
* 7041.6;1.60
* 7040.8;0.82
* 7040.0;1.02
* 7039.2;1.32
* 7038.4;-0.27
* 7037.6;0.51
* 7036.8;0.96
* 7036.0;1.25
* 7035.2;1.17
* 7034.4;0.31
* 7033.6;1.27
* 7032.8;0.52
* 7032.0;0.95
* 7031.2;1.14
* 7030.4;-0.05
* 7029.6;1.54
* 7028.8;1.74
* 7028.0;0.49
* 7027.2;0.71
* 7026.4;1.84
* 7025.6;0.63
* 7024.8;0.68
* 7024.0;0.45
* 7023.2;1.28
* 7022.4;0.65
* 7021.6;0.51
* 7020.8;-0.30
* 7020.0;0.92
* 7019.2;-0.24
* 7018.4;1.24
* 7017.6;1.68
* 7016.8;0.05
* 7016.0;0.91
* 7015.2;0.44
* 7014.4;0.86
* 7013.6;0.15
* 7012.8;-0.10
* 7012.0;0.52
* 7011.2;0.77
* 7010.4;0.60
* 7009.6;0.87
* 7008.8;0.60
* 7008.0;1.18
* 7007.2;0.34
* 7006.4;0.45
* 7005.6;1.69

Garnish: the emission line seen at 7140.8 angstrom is H-alpha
